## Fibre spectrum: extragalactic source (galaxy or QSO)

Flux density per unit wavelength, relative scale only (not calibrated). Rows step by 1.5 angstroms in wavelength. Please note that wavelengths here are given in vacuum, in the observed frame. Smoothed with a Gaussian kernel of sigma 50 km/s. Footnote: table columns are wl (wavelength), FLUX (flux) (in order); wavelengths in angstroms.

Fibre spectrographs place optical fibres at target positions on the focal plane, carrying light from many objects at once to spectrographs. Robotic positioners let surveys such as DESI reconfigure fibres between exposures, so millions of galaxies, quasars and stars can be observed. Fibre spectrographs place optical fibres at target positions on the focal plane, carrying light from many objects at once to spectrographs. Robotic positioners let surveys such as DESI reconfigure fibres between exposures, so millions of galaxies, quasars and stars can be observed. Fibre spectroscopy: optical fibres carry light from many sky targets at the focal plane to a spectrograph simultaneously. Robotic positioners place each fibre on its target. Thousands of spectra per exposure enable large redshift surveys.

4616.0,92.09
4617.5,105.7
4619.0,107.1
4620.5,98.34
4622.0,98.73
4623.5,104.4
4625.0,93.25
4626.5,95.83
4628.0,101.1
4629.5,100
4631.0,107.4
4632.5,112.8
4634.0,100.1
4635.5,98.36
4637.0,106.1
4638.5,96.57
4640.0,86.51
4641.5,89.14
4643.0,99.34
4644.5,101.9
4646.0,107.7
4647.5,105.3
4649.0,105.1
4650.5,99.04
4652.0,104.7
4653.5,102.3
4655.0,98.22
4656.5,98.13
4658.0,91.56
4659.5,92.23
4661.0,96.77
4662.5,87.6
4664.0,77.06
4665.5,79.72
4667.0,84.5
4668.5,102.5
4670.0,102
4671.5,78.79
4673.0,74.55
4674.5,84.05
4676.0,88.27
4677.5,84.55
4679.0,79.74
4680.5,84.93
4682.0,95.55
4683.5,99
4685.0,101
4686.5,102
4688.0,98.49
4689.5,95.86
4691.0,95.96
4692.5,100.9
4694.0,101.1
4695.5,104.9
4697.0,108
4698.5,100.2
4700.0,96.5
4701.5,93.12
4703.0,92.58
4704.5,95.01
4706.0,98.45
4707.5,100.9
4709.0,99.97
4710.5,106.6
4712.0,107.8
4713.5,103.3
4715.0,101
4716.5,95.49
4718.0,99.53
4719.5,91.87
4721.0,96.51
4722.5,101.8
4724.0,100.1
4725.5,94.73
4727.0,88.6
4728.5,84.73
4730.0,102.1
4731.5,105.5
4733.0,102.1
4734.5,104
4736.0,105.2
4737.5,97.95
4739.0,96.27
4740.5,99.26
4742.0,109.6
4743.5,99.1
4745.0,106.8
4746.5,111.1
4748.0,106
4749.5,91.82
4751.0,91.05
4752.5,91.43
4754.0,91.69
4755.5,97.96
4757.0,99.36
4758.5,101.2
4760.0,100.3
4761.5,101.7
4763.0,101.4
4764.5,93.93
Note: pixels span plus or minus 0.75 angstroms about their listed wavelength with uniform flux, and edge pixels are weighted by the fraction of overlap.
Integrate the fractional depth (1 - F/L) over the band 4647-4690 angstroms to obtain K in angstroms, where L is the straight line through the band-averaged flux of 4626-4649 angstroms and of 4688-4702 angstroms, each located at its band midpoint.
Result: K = 3.2 angstroms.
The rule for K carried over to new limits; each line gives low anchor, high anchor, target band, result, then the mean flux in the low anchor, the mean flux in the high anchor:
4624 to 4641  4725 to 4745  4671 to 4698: 1.7 angstroms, 99.7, 99.5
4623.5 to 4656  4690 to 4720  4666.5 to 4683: 2.1 angstroms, 101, 99.7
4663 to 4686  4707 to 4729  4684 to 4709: -1.6 angstroms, 87.9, 98.3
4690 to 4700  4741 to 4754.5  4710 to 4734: 0.4 angstroms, 101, 100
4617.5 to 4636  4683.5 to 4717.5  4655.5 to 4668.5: 1.5 angstroms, 102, 99.9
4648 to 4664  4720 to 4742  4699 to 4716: -0.2 angstroms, 96.7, 98.8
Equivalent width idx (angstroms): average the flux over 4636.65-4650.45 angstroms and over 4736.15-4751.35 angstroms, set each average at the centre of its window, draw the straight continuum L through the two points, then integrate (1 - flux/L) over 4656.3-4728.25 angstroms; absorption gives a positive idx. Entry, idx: 4.0 angstroms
